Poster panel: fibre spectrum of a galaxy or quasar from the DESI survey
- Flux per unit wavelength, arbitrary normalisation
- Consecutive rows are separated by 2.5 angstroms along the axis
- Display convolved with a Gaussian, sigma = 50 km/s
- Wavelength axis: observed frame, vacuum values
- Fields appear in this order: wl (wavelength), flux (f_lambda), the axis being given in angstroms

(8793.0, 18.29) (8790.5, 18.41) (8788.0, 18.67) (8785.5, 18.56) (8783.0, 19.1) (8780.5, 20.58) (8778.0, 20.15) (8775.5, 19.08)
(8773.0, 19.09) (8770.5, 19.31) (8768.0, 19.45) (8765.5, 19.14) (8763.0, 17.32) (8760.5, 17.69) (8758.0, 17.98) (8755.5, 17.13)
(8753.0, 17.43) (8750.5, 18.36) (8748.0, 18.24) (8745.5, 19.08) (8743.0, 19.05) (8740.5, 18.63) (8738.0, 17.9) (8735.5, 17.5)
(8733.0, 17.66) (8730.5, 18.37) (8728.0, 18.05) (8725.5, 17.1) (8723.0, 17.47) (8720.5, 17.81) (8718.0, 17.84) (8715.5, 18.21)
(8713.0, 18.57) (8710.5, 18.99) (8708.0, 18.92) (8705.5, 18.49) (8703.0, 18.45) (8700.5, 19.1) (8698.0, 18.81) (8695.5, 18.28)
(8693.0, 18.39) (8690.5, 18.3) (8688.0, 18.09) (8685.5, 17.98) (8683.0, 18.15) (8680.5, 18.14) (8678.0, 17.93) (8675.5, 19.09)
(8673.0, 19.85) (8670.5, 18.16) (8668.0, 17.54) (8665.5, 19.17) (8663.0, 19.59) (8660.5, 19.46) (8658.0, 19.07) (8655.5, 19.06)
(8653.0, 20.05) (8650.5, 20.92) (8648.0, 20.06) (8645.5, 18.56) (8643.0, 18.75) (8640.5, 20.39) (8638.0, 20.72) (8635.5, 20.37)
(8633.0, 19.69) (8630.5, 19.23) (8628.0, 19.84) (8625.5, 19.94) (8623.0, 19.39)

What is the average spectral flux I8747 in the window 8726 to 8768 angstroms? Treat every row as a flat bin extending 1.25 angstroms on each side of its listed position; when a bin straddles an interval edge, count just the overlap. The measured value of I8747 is 18.1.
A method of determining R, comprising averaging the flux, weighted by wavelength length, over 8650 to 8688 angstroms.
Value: 18.9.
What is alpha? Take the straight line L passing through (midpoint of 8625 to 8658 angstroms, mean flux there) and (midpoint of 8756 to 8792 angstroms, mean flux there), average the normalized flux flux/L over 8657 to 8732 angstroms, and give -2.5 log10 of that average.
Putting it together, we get 0.06 mag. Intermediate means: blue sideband 19.8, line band 18.4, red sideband 18.9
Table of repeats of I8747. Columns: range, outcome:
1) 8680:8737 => 18.2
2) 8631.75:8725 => 18.9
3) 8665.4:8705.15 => 18.4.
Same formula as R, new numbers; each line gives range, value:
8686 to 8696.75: 18.2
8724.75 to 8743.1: 18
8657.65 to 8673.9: 19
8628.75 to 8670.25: 19.5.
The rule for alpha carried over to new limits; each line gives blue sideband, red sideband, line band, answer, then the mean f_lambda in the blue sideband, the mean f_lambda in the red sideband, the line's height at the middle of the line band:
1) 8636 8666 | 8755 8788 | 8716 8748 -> 0.06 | 19.7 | 18.8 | 19.1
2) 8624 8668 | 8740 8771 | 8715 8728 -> 0.06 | 19.6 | 18.3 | 18.7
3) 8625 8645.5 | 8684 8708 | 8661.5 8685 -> 0.02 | 19.8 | 18.5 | 19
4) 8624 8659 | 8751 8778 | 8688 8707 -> 0.04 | 19.8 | 18.4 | 19.2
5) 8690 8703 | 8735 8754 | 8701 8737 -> 0.02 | 18.6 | 18.3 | 18.5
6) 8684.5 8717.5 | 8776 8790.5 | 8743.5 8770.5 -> 0.05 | 18.5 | 19.3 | 19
